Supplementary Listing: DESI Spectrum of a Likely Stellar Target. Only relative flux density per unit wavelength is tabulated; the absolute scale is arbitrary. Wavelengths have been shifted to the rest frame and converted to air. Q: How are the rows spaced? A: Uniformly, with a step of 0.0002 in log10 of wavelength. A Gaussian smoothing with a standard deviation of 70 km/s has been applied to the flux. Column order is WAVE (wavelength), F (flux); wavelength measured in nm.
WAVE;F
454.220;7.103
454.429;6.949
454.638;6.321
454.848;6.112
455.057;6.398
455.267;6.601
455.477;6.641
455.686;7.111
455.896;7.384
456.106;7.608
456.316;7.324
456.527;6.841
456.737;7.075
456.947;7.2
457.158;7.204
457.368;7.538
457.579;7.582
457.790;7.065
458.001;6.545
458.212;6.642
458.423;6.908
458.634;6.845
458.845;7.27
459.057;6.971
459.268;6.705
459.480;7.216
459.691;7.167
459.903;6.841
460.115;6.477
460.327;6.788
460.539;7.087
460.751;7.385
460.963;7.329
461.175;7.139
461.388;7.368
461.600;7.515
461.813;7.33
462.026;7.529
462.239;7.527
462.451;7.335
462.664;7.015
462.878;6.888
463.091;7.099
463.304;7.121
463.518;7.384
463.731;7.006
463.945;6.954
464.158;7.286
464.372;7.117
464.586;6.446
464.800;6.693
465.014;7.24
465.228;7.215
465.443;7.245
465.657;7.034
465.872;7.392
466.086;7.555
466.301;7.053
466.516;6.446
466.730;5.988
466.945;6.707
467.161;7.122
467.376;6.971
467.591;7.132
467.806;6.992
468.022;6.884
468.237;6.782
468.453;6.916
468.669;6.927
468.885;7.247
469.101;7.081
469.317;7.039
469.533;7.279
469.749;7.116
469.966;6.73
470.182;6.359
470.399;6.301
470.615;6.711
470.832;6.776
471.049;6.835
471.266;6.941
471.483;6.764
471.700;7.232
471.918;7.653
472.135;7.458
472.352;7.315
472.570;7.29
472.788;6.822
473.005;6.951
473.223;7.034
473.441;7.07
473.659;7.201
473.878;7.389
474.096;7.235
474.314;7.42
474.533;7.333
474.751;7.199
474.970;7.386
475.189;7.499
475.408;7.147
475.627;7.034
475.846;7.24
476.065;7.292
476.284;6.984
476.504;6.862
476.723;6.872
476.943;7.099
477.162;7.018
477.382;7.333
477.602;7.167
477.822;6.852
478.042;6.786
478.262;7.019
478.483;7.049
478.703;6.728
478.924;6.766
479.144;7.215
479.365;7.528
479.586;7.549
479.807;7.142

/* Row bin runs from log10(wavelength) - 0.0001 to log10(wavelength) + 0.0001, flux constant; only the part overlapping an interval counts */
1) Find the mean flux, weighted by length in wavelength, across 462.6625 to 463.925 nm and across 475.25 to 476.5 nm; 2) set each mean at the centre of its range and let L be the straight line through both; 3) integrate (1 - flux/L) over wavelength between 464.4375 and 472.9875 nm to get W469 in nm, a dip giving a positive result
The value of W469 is 0.16 nm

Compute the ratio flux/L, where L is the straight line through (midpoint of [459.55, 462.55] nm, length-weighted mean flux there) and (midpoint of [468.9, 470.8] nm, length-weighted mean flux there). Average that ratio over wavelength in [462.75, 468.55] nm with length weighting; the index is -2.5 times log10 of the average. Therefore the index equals 0.00 mag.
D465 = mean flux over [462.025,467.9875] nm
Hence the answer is 7.04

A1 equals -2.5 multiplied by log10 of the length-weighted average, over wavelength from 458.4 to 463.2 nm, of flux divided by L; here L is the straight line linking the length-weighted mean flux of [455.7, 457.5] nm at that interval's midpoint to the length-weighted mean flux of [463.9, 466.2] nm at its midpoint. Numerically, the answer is 0.01 mag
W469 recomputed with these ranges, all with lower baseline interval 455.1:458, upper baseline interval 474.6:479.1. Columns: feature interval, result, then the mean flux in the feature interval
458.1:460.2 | 0.063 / 6.91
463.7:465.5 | 0.022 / 7.02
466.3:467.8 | 0.070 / 6.77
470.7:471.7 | 0.031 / 6.87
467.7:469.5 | 0.025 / 6.99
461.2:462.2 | -0.043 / 7.41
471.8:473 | -0.033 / 7.28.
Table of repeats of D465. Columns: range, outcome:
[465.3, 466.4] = 7.25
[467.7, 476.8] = 7.06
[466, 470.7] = 6.88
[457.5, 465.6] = 7.08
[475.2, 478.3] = 7.07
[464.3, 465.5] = 6.98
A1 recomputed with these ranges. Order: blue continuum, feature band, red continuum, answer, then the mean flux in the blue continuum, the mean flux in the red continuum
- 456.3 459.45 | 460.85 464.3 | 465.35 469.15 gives -0.036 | 7.04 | 6.97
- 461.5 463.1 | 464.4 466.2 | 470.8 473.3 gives 0.019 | 7.29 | 7.1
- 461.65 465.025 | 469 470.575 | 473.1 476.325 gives 0.054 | 7.13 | 7.23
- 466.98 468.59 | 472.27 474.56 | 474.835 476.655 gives -0.010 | 6.96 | 7.17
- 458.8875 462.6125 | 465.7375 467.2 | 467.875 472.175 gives 0.022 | 7.16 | 6.94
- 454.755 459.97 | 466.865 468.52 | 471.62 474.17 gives 0.031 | 7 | 7.22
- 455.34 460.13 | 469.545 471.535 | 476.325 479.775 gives 0.048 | 7.06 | 7.06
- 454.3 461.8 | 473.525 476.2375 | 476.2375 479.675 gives -0.035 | 7.01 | 7.05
